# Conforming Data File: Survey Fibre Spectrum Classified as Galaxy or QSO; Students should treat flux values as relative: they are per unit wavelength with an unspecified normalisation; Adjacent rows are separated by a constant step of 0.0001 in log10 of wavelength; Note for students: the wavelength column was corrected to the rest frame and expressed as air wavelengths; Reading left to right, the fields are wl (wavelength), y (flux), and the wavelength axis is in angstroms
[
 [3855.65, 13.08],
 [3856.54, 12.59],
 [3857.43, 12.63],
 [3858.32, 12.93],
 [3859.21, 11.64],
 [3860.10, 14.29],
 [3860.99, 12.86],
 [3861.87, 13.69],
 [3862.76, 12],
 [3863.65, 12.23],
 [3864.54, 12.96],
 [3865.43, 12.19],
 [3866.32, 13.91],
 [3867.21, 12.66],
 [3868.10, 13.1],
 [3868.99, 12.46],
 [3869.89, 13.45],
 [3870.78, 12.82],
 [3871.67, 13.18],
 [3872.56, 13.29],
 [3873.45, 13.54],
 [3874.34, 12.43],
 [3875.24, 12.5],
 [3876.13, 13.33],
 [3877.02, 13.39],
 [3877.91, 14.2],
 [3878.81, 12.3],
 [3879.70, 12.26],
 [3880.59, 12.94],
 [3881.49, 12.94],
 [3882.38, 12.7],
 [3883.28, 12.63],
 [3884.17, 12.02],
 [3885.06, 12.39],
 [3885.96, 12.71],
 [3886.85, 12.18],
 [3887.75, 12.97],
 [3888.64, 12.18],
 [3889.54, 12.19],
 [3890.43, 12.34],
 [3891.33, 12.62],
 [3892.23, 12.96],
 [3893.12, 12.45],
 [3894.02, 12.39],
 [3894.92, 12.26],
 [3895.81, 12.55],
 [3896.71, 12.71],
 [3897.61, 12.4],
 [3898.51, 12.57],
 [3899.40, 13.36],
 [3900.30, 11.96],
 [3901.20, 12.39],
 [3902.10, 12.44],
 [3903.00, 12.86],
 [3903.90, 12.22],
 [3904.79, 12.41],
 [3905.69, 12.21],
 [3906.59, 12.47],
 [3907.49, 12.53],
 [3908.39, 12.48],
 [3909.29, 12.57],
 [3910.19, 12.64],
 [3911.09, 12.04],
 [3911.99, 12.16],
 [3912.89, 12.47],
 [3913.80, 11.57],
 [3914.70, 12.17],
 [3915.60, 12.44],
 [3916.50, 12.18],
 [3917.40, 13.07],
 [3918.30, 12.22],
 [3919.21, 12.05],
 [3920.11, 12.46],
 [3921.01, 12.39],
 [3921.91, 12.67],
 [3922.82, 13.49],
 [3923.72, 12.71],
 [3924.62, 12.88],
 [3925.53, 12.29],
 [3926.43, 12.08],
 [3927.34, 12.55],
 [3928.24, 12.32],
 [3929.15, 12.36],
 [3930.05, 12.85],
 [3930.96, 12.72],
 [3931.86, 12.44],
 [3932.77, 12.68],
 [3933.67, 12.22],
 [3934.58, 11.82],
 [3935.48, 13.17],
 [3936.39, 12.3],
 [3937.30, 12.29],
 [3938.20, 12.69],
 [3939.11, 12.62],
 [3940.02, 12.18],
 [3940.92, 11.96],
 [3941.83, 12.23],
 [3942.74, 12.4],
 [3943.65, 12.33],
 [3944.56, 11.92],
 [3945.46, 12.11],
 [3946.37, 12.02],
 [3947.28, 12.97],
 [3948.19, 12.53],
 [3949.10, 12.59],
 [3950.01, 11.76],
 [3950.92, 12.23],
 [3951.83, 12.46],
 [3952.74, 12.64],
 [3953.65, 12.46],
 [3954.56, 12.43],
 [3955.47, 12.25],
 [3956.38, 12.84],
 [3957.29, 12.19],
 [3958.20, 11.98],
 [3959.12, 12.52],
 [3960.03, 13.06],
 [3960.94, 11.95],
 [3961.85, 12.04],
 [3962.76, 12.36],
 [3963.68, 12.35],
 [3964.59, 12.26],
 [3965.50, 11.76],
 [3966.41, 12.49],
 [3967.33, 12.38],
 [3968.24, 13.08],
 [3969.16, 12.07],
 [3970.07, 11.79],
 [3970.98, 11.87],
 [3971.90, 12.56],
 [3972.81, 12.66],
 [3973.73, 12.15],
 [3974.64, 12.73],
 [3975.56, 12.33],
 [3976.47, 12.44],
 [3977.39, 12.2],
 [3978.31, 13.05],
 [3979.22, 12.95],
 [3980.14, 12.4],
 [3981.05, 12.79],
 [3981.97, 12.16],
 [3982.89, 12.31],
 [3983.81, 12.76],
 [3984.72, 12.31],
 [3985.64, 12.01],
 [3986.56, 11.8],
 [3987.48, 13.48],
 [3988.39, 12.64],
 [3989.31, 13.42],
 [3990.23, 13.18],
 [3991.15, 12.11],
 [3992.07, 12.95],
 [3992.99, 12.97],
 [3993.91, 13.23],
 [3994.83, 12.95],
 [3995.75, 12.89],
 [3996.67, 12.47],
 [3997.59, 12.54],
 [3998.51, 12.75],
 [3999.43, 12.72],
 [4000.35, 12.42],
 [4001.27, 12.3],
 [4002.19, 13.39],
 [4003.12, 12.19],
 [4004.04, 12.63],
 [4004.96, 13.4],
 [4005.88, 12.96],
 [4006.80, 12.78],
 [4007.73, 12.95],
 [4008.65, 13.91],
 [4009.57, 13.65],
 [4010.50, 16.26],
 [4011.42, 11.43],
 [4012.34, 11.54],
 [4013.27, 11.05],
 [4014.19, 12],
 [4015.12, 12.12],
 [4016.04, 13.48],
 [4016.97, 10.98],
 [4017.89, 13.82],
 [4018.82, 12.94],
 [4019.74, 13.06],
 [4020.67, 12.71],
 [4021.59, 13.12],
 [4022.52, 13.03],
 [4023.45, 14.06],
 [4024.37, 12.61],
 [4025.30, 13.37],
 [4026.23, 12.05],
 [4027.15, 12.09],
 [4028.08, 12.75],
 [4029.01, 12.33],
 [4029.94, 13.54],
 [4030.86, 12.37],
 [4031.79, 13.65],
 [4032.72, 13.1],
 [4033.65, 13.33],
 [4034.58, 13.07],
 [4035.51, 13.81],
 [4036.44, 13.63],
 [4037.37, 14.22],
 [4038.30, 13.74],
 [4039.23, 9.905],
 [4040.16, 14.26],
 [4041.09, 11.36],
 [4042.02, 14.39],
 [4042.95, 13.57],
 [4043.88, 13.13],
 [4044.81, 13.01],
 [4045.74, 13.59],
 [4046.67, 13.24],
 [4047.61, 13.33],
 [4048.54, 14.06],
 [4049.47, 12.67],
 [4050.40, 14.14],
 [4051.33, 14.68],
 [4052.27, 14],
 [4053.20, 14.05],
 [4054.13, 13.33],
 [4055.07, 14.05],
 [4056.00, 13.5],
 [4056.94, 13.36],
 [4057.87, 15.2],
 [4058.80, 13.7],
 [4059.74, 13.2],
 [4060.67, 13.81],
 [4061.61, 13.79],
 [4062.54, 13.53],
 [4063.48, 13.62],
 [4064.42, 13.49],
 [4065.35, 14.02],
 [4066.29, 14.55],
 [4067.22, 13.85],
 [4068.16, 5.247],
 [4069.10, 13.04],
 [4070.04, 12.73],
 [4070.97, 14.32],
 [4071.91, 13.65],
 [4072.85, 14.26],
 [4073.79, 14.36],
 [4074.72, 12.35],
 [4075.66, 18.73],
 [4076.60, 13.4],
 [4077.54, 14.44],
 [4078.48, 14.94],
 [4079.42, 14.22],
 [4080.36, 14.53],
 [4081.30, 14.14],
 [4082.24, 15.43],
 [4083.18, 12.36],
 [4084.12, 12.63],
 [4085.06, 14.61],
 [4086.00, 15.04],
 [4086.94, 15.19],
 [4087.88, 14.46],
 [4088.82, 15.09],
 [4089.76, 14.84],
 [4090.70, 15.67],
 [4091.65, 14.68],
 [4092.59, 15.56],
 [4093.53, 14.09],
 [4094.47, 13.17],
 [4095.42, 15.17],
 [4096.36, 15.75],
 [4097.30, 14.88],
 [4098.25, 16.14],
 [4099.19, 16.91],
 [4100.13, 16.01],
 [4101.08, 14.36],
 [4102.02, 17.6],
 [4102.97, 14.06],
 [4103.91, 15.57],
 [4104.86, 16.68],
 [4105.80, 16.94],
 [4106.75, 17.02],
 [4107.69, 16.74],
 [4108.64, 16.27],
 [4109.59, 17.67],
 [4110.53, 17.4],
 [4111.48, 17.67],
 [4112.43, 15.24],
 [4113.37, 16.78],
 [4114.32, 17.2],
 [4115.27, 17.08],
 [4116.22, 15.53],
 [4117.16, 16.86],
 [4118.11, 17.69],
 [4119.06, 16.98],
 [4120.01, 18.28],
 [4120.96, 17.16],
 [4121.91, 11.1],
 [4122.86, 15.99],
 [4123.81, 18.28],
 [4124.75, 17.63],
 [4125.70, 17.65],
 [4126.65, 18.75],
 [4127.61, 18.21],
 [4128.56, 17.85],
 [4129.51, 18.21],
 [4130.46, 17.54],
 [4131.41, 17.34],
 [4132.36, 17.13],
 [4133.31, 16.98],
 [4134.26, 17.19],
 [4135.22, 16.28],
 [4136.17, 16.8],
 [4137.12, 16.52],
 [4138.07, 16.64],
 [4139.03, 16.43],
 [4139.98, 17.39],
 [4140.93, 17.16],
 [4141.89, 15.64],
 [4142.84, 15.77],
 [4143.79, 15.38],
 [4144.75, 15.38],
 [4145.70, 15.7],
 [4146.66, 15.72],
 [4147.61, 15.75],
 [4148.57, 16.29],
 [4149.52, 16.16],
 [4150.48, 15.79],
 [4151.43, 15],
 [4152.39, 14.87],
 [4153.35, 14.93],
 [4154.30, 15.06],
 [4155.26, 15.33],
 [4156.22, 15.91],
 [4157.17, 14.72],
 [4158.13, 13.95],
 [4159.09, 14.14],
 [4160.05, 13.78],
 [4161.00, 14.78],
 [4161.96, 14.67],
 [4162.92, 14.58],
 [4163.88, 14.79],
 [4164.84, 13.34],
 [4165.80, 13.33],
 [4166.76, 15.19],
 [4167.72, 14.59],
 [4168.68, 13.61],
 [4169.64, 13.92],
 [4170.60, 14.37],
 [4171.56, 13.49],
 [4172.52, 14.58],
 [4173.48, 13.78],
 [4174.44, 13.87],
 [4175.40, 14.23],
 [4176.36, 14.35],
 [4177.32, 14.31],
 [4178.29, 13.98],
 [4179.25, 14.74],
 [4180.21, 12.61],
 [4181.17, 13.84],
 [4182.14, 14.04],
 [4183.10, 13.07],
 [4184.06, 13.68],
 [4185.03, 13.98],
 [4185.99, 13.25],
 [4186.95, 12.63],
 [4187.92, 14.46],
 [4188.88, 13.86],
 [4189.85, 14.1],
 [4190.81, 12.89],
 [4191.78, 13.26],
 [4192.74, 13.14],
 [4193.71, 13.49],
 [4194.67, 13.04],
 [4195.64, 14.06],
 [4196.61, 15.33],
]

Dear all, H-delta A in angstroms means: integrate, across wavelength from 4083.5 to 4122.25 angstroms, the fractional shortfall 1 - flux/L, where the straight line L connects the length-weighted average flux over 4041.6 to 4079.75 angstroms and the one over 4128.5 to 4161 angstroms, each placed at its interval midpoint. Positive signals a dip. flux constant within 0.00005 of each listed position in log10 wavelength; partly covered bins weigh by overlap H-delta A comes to -2.5 angstroms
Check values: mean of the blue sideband 13.7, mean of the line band 15.8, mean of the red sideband 16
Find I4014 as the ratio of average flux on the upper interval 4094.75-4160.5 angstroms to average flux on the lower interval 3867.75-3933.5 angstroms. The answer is 1.29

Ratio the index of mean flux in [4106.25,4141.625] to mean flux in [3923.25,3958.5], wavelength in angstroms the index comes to 1.37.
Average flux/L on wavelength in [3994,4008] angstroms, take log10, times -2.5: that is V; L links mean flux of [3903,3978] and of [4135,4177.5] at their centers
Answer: 0.031 mag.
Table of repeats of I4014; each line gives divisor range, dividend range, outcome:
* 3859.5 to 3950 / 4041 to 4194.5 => 1.19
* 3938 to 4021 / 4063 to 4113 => 1.18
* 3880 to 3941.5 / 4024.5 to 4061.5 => 1.07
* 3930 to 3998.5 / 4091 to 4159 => 1.30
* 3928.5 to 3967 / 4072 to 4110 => 1.22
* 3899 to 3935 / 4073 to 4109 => 1.21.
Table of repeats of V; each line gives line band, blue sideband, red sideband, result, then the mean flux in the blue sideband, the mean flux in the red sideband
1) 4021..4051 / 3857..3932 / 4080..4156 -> 0.13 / 12.6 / 16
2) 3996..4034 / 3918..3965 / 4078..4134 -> 0.10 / 12.4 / 16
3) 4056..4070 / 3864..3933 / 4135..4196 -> 0.05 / 12.6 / 14.6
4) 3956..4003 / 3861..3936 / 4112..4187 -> 0.08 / 12.6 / 15.5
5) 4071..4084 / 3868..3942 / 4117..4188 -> 0.02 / 12.6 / 15.4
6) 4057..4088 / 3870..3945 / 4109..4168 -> 0.09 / 12.5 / 16.1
